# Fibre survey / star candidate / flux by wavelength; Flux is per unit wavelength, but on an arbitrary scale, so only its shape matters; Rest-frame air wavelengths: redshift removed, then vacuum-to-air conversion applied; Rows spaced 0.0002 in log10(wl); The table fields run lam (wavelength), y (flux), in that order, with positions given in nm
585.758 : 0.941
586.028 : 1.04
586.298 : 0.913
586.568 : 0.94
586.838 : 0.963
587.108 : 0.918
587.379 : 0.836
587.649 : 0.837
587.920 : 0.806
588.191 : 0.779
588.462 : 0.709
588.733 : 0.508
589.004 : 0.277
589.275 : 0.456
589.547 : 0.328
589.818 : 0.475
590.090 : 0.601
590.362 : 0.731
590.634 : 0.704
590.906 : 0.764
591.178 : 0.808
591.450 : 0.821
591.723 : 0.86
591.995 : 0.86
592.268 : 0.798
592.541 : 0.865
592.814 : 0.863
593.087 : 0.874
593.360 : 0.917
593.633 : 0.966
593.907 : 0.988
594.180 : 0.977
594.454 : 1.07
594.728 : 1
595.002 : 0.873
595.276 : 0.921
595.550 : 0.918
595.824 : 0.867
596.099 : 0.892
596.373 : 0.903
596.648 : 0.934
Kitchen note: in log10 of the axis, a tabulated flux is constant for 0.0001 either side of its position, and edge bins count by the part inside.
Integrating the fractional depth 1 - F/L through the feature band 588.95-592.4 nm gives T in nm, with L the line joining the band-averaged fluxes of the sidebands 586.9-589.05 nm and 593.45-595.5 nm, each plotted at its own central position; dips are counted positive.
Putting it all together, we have 0.73 nm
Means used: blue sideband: 0.735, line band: 0.662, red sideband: 0.967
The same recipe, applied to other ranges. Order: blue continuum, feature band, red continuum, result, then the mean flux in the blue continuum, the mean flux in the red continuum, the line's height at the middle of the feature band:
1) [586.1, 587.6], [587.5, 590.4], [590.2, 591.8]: 0.89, 0.915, 0.775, 0.844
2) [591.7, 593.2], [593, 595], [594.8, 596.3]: -0.21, 0.853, 0.899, 0.876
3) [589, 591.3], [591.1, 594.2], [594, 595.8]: -0.41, 0.587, 0.955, 0.781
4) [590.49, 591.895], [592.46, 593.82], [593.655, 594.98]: 0.02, 0.793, 0.993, 0.918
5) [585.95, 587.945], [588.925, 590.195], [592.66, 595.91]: 0.68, 0.908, 0.937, 0.919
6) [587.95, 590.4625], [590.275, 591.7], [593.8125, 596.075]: -0.21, 0.549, 0.948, 0.673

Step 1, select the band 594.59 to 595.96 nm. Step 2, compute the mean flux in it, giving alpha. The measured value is 0.916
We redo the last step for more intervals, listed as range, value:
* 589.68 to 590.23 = 0.538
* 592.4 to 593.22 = 0.867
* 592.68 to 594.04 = 0.922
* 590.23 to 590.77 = 0.717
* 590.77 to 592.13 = 0.823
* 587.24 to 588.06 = 0.826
